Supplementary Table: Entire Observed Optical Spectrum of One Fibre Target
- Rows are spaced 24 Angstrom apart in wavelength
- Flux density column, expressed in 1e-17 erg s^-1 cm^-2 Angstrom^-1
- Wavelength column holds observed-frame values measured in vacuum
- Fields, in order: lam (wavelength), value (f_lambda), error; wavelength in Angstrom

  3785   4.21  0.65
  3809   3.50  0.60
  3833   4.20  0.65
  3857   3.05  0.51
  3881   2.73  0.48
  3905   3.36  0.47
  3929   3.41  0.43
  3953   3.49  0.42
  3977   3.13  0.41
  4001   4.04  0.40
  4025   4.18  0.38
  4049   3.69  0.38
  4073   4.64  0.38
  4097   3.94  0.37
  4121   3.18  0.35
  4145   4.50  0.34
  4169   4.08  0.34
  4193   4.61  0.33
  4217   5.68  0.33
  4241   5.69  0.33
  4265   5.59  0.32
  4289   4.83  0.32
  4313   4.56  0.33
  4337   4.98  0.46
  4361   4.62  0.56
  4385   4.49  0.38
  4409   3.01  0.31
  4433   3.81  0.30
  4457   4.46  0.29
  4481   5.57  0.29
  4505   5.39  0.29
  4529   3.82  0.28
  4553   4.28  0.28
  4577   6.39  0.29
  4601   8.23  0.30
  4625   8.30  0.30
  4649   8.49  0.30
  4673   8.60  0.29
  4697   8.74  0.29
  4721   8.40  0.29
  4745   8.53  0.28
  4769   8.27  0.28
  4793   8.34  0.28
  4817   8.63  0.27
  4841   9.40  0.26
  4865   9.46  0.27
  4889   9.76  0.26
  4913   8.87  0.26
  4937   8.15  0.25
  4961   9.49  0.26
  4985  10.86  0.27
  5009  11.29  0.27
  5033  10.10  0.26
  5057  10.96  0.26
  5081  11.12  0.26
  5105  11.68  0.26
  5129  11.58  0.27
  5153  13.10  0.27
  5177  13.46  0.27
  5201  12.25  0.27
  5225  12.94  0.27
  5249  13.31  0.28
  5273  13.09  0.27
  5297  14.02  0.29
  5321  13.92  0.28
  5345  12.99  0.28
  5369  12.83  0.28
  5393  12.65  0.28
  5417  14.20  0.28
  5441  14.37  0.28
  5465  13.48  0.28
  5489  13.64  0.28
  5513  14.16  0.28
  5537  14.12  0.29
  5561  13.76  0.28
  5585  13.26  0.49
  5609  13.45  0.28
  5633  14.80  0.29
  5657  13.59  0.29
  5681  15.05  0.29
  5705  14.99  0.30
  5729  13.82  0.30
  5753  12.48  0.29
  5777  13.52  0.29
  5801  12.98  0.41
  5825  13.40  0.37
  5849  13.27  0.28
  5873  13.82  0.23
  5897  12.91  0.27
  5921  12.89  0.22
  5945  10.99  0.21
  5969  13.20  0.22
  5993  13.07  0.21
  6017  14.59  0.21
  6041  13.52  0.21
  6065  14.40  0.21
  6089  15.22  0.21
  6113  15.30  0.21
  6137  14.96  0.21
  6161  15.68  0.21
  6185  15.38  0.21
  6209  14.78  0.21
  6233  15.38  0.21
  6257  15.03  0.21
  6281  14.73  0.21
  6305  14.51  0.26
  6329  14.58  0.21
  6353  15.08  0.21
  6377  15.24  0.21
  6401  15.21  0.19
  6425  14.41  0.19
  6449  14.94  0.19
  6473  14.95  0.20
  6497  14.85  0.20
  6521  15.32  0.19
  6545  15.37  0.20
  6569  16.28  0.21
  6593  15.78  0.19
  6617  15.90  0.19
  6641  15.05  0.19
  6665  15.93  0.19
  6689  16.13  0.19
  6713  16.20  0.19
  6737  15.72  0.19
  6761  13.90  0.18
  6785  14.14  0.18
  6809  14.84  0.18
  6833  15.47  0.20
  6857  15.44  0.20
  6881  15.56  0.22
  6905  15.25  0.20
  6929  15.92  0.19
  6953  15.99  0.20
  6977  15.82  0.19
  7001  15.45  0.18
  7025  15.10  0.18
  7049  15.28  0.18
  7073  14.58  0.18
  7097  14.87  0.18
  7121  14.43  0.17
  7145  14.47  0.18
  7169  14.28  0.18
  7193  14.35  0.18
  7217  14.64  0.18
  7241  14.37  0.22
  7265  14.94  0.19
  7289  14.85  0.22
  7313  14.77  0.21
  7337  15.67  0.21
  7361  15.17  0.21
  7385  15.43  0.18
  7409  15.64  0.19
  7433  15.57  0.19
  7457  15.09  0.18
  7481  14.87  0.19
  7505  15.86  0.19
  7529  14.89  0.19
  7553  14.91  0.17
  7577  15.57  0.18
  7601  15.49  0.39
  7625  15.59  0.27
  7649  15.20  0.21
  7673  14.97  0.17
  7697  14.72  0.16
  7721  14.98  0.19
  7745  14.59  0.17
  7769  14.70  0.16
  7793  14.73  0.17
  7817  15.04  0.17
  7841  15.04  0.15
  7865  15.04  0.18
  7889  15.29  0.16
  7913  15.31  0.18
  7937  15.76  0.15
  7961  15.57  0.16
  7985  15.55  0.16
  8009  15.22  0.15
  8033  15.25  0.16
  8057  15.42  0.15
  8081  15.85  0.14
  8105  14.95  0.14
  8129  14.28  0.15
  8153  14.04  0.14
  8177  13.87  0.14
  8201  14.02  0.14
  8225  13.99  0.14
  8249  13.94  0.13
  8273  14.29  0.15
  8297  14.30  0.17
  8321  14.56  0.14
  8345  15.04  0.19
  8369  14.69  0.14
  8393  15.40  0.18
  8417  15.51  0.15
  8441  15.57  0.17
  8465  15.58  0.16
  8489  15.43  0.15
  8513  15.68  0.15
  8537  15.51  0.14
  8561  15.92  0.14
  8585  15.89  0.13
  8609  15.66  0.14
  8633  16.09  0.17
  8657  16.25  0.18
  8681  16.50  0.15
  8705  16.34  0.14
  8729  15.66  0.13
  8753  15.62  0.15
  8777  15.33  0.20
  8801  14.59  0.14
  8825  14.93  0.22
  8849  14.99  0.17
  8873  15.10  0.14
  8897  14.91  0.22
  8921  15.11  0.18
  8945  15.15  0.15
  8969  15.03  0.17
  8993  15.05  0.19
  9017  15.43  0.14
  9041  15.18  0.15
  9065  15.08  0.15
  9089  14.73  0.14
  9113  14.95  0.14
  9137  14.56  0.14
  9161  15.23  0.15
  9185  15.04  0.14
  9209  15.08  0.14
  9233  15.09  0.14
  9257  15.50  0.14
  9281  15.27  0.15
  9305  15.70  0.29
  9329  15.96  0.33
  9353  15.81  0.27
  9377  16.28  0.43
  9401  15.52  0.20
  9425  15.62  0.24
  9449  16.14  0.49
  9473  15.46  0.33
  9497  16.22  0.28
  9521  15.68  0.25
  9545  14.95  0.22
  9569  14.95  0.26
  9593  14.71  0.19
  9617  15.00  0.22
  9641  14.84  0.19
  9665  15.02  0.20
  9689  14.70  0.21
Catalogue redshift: 0.15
